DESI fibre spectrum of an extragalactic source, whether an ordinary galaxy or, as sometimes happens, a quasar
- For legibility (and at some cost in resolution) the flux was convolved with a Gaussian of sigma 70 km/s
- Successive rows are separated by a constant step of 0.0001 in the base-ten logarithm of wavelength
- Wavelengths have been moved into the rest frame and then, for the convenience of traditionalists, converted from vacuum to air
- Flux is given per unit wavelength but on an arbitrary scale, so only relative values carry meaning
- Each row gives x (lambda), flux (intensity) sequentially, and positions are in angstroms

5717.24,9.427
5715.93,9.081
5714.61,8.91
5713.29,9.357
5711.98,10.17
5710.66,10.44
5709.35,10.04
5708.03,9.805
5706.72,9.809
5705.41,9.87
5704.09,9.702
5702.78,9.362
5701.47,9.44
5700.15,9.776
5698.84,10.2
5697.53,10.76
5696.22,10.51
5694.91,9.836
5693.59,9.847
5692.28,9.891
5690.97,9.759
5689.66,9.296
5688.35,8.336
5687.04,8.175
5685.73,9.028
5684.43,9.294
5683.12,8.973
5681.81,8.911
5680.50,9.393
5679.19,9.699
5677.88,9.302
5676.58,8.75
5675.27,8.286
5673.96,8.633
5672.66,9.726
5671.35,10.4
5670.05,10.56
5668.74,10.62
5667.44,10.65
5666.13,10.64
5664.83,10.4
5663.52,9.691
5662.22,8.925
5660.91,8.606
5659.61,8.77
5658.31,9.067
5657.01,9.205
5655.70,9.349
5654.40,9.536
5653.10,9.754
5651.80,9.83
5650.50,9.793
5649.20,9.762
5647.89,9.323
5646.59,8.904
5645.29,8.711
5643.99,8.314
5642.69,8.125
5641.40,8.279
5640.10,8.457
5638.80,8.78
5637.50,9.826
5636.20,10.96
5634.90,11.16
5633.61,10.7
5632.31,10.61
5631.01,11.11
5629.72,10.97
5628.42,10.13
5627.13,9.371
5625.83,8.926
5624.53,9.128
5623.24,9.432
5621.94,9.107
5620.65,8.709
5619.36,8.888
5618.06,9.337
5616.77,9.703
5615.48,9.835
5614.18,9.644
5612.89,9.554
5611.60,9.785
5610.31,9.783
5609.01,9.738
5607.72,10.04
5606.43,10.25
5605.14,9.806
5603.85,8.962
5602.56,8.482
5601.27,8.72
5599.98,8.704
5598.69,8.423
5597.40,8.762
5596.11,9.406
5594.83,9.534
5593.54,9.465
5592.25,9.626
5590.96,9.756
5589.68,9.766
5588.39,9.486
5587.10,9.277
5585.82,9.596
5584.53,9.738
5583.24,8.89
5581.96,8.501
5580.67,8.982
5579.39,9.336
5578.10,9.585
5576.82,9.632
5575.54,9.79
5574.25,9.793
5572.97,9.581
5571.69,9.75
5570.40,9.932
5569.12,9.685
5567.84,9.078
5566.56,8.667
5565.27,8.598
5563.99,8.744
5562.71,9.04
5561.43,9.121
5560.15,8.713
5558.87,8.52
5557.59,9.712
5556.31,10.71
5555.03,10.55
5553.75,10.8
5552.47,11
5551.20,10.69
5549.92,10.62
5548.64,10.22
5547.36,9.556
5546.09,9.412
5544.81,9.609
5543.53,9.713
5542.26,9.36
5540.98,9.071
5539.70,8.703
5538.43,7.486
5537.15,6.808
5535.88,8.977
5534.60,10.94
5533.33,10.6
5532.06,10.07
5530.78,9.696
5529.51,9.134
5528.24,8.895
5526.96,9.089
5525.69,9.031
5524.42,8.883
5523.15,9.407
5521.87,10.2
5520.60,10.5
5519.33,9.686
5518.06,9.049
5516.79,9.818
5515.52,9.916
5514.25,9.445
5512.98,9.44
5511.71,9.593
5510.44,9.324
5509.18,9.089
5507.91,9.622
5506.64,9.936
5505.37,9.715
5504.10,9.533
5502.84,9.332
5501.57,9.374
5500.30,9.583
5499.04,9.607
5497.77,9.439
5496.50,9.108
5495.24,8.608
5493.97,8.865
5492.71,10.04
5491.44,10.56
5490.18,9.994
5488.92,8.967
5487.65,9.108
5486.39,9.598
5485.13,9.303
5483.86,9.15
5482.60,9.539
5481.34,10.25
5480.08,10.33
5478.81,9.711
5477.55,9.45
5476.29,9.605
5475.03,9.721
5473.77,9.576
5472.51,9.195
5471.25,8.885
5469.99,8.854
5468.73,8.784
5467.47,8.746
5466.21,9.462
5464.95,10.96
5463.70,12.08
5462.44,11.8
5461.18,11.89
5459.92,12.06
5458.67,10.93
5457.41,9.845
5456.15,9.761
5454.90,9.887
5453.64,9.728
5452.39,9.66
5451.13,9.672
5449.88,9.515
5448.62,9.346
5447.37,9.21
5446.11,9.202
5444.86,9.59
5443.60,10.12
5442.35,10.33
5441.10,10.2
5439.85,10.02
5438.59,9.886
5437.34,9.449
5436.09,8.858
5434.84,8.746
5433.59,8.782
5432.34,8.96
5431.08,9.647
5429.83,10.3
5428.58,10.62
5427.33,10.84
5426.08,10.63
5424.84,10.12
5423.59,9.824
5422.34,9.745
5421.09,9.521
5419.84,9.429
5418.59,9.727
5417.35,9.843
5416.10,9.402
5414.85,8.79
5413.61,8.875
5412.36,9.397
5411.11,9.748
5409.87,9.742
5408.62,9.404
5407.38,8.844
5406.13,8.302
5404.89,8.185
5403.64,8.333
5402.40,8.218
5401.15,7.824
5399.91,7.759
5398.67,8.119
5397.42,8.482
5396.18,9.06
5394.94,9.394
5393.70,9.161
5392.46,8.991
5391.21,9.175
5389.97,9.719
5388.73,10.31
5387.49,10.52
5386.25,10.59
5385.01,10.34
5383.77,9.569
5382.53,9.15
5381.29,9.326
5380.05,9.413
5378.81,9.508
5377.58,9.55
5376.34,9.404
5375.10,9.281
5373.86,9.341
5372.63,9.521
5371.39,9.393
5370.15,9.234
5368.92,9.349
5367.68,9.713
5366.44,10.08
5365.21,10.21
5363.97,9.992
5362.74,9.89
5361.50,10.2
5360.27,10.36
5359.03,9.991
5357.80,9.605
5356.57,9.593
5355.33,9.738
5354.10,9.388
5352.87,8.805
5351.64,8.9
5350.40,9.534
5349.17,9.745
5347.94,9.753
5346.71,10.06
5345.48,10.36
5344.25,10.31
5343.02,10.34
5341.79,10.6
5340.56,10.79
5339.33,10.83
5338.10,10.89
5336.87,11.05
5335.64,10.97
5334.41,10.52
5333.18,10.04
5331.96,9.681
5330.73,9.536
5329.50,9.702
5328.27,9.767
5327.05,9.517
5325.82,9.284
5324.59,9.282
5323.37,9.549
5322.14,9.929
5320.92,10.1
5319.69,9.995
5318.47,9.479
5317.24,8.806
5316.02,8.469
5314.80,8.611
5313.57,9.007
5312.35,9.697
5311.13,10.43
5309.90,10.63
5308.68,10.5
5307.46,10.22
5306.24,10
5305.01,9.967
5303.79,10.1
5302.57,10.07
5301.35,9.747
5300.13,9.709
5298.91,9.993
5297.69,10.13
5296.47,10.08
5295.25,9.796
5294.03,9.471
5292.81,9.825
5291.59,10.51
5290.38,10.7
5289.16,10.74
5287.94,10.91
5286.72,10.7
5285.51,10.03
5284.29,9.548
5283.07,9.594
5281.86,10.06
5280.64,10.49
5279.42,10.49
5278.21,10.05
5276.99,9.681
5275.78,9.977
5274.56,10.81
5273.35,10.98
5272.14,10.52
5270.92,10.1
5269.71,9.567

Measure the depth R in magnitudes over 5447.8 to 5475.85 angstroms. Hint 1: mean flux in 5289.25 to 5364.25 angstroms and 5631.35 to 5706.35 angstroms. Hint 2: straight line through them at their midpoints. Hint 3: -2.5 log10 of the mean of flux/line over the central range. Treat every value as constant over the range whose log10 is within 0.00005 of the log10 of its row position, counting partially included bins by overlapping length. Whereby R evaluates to -0.027 mag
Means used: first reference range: 9.92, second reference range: 9.52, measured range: 10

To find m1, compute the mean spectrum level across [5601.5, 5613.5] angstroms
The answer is 9.57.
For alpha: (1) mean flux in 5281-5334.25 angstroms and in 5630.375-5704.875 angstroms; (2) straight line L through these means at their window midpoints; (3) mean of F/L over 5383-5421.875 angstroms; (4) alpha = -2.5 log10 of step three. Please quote 0.068 mag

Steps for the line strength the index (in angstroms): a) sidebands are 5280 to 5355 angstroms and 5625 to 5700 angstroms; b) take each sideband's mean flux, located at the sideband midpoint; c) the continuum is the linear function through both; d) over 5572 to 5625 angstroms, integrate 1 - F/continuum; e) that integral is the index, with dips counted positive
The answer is 1.4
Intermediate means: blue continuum 9.95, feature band 9.38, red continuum 9.56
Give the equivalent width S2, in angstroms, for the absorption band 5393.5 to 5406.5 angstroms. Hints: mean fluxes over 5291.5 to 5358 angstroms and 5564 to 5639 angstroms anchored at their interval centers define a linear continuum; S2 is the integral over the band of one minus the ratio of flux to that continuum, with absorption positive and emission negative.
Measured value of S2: 1.81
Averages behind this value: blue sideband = 9.88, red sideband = 9.53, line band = 8.42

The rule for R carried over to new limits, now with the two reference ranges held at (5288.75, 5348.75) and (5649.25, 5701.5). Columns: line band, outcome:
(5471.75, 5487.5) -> 0.02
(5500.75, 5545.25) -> 0.04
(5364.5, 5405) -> 0.07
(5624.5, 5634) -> -0.06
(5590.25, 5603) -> 0.06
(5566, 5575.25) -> 0.02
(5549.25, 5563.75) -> -0.03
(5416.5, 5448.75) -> 0.01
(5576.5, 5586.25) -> 0.05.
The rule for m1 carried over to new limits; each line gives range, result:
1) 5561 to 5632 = 9.42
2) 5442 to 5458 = 9.67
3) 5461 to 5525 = 9.64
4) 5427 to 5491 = 9.8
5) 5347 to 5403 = 9.45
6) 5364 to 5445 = 9.45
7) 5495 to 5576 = 9.5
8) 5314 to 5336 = 9.6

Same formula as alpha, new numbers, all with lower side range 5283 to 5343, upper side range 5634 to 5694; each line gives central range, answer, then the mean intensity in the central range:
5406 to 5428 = 0.02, 9.6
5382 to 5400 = 0.05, 9.4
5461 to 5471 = -0.05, 10.2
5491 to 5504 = 0.03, 9.44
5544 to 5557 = -0.08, 10.3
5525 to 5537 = 0.01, 9.49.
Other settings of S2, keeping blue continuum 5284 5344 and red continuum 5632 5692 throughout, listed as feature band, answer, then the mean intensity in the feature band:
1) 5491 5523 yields 0.4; 9.56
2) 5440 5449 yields 0.0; 9.75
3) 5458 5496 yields -0.5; 9.86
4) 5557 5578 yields 0.7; 9.28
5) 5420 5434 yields -0.1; 9.91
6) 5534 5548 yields 0.8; 9.05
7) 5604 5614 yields -0.3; 9.8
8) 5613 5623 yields 0.2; 9.33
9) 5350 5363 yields 0.4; 9.63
